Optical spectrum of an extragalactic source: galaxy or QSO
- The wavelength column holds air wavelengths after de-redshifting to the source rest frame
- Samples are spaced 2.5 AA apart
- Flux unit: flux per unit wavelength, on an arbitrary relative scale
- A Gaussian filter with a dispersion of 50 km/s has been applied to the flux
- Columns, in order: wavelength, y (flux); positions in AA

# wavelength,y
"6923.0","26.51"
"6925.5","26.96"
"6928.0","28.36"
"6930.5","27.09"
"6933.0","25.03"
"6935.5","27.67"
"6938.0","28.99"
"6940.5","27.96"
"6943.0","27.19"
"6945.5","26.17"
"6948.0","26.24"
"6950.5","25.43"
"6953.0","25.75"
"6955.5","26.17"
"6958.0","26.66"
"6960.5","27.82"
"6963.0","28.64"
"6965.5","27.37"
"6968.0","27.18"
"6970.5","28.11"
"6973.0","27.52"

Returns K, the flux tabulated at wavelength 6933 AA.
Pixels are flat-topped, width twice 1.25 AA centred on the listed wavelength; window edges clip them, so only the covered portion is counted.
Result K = 25.03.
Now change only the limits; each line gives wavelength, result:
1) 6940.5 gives 27.96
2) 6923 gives 26.51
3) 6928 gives 28.36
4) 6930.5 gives 27.09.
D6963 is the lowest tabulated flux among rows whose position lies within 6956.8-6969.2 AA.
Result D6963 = 26.66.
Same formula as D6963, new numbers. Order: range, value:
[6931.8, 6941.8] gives 25.03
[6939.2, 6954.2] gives 25.43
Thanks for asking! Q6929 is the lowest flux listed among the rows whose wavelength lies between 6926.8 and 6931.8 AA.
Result 27.09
